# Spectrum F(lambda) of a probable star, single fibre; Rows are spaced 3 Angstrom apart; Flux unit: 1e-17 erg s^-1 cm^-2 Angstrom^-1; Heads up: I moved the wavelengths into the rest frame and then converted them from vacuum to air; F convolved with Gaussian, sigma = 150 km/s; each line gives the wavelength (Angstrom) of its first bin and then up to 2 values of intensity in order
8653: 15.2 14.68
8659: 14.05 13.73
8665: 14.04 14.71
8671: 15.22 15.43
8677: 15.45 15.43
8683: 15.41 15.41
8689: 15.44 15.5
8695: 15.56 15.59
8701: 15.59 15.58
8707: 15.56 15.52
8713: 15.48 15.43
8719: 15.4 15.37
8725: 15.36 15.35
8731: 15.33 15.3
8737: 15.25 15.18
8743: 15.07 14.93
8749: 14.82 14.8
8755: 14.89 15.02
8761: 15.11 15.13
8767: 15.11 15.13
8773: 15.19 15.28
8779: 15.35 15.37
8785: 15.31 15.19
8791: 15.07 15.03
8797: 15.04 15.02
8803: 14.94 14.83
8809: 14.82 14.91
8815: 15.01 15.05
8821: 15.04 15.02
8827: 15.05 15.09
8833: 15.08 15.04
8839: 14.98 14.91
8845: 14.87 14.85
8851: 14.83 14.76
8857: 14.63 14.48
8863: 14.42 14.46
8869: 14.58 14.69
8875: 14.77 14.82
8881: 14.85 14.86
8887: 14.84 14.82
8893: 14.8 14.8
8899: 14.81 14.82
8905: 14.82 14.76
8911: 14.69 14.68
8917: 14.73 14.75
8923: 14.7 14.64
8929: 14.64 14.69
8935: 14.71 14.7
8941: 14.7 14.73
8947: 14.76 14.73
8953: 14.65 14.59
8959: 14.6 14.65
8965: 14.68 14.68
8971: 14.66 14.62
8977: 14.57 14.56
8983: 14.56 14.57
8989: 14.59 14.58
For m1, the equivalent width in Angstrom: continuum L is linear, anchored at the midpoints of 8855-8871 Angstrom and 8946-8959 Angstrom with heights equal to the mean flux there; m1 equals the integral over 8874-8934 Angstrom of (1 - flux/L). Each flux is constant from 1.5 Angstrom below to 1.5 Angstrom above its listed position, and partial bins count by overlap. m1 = -0.7 Angstrom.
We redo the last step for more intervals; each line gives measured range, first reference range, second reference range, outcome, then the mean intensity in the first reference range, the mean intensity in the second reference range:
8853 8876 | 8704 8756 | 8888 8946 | 0.4 Angstrom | 15.3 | 14.7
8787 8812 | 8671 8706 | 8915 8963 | 0.2 Angstrom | 15.5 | 14.7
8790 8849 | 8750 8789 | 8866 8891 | -0.1 Angstrom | 15.1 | 14.8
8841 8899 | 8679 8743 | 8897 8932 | 0.6 Angstrom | 15.4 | 14.7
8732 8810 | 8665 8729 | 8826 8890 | 0.2 Angstrom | 15.4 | 14.8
